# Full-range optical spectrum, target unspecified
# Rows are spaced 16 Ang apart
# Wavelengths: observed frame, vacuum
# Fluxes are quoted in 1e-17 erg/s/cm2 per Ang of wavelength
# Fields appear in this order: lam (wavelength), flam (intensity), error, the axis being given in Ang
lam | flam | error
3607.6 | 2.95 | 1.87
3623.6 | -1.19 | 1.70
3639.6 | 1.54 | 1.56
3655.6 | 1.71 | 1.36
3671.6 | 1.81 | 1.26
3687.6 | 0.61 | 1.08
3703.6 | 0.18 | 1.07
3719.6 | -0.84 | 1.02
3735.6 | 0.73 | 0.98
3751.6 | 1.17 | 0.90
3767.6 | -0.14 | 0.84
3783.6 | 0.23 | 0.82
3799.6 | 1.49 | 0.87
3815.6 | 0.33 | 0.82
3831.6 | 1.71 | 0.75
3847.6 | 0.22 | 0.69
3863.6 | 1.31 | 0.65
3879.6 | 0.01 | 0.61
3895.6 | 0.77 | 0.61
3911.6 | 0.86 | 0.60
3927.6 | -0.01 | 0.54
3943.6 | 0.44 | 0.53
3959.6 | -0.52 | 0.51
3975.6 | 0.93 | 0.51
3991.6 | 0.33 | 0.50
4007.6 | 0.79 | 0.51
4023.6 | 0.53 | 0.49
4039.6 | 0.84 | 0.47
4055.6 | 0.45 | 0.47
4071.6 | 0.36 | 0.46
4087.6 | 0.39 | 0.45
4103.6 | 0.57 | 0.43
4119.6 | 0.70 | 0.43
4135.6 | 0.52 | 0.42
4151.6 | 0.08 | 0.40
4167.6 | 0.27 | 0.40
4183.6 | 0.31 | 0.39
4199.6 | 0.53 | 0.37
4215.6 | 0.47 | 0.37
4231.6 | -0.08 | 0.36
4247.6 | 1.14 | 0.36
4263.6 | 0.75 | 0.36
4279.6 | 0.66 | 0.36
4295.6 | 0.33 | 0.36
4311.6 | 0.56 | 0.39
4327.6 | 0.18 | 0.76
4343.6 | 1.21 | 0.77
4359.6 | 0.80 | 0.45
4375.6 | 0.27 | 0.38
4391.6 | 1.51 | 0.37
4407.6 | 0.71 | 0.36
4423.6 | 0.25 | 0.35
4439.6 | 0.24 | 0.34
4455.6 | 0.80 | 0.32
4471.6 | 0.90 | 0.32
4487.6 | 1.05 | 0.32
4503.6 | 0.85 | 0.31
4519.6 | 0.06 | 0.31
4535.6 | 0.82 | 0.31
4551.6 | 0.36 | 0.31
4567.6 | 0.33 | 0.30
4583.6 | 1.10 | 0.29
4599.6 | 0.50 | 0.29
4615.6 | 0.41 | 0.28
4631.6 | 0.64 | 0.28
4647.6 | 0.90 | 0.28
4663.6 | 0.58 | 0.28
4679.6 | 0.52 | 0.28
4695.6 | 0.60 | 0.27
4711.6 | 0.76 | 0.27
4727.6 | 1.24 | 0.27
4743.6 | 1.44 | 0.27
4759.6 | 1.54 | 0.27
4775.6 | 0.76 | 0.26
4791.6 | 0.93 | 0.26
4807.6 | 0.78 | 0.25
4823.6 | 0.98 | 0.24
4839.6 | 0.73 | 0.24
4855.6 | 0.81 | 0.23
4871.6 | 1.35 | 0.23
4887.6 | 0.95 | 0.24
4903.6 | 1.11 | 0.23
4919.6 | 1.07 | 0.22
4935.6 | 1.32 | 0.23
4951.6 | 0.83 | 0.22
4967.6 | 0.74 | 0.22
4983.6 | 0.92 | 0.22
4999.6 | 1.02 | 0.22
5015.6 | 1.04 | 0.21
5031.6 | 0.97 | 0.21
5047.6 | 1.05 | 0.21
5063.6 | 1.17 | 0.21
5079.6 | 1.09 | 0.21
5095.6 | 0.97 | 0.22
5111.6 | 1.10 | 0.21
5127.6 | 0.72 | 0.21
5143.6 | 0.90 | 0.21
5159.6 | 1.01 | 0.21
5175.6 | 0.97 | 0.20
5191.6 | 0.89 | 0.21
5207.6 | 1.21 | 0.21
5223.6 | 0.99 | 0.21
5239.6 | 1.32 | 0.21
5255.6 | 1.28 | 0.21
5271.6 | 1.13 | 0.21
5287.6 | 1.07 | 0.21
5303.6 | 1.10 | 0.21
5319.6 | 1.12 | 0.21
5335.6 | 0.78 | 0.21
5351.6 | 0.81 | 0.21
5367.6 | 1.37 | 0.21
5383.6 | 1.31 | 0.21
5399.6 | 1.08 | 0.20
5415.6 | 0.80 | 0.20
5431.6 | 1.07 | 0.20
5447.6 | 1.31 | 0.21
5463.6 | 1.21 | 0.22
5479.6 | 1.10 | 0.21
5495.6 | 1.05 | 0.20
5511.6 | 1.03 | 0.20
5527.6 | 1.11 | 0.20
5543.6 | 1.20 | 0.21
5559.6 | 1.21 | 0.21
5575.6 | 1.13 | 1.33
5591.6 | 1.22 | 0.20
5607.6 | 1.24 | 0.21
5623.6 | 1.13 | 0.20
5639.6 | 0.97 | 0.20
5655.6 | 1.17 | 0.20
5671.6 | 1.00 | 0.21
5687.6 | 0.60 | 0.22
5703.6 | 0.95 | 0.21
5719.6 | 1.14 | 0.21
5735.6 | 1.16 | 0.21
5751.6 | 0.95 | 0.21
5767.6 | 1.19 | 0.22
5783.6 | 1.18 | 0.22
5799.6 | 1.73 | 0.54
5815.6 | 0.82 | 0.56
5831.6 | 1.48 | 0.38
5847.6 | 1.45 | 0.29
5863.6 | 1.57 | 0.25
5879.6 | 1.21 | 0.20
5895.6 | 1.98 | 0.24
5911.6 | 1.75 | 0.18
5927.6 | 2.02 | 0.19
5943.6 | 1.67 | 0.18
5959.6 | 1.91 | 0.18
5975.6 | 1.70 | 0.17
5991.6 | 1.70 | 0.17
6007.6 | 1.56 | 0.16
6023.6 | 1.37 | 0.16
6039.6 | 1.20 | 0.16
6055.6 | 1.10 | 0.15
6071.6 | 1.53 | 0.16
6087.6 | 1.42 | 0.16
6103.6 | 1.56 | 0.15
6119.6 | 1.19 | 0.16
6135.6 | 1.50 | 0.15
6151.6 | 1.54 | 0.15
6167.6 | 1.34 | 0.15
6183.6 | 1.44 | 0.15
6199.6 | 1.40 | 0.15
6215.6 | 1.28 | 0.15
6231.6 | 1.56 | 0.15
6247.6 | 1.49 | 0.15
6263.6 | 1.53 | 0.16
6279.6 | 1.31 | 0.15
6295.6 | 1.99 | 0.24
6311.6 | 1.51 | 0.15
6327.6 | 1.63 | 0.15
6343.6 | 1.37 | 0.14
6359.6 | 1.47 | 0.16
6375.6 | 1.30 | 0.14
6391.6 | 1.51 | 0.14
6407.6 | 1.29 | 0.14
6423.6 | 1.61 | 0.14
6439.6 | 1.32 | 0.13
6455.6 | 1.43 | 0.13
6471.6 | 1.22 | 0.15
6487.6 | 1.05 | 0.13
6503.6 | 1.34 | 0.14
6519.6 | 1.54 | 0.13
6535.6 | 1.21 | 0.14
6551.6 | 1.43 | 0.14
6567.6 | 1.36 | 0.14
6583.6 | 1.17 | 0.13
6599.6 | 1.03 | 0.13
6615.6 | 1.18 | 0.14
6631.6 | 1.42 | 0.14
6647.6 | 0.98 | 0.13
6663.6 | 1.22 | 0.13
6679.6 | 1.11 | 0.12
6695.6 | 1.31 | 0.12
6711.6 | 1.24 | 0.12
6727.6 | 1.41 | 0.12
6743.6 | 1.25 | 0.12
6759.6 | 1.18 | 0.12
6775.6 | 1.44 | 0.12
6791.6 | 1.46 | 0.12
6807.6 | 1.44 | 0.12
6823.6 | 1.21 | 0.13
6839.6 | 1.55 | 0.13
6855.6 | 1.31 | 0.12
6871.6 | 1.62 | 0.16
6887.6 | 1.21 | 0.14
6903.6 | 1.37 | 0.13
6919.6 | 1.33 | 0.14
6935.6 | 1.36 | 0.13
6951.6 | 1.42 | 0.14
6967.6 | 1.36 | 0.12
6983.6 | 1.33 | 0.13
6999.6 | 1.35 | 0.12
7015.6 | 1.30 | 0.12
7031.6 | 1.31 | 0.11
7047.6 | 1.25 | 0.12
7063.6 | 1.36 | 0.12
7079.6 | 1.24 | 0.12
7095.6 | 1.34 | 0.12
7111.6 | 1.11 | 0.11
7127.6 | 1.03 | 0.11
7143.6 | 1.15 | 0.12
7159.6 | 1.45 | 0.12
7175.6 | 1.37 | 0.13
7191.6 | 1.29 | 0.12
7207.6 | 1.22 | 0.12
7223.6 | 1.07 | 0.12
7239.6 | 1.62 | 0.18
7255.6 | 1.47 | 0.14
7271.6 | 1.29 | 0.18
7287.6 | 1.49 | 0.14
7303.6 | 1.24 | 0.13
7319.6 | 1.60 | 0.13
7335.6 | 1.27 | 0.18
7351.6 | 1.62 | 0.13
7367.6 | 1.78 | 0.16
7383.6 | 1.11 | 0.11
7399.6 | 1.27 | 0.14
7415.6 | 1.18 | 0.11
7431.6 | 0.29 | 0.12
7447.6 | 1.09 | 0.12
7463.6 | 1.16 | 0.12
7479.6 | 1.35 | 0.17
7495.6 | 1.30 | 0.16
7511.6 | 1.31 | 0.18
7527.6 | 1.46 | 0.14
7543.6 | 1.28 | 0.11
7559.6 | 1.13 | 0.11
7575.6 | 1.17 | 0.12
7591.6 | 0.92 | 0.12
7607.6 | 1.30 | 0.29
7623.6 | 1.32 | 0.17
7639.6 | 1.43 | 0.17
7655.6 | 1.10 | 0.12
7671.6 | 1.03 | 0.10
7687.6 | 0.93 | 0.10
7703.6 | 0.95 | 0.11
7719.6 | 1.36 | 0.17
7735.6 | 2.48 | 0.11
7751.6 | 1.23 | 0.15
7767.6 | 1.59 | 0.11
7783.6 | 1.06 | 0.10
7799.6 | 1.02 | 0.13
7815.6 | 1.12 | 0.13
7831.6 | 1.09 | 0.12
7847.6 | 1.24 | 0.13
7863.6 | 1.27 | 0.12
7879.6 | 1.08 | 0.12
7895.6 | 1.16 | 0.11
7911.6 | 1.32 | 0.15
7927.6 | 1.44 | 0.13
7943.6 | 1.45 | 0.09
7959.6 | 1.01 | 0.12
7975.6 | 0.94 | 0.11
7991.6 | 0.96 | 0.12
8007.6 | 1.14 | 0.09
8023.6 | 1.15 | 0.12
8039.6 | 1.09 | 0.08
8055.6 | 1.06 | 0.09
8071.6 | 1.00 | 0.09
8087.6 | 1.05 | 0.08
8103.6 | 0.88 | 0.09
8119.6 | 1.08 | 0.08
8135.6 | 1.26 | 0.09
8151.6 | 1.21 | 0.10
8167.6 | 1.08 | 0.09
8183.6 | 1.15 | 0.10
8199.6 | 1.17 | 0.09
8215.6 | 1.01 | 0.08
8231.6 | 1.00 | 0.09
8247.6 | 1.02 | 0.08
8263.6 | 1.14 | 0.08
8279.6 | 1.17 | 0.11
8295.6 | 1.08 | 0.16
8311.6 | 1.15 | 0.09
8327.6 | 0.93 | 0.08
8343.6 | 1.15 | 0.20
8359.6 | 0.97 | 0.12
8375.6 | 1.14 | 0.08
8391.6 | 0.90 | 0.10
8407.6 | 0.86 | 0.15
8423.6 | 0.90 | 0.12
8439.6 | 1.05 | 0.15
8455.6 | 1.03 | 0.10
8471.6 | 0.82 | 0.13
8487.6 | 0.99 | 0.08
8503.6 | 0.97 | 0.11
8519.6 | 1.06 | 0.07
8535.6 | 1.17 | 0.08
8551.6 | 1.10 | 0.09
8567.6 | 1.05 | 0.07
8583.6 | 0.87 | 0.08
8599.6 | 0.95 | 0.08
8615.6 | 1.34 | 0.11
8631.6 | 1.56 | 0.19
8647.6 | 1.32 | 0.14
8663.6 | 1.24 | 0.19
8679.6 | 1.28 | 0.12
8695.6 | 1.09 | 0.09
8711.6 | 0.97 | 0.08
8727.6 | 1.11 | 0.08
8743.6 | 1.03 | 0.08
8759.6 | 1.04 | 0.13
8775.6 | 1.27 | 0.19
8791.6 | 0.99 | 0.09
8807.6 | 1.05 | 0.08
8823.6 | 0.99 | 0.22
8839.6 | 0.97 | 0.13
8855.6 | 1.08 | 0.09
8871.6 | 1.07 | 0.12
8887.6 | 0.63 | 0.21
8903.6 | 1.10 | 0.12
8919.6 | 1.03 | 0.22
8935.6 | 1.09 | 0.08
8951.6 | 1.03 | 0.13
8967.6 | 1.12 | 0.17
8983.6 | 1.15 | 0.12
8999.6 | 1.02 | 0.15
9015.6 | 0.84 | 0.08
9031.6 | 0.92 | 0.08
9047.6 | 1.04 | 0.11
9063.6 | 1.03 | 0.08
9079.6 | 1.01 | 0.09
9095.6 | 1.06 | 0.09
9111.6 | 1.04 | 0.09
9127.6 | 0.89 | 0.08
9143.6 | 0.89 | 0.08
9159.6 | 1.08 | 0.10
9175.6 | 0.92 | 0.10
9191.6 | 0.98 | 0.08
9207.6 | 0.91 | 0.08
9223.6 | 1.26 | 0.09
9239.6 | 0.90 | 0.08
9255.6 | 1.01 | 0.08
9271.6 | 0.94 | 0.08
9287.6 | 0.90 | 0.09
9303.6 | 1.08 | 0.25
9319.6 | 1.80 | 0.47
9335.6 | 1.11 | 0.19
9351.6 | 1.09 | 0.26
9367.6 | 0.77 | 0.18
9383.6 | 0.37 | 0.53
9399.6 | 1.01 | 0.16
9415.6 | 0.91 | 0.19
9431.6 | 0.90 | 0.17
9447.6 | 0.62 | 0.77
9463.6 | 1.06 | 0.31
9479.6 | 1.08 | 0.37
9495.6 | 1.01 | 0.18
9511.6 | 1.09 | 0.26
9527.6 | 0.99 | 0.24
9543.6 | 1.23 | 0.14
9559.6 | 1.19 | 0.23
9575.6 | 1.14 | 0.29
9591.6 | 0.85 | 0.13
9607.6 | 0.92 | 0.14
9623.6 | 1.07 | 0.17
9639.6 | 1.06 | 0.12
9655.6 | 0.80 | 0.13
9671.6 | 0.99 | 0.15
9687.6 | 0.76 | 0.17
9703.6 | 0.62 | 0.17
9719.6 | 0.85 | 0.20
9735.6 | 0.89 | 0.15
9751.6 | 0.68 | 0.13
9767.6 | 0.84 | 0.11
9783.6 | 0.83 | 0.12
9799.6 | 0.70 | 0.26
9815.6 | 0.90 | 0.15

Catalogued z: 0.179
